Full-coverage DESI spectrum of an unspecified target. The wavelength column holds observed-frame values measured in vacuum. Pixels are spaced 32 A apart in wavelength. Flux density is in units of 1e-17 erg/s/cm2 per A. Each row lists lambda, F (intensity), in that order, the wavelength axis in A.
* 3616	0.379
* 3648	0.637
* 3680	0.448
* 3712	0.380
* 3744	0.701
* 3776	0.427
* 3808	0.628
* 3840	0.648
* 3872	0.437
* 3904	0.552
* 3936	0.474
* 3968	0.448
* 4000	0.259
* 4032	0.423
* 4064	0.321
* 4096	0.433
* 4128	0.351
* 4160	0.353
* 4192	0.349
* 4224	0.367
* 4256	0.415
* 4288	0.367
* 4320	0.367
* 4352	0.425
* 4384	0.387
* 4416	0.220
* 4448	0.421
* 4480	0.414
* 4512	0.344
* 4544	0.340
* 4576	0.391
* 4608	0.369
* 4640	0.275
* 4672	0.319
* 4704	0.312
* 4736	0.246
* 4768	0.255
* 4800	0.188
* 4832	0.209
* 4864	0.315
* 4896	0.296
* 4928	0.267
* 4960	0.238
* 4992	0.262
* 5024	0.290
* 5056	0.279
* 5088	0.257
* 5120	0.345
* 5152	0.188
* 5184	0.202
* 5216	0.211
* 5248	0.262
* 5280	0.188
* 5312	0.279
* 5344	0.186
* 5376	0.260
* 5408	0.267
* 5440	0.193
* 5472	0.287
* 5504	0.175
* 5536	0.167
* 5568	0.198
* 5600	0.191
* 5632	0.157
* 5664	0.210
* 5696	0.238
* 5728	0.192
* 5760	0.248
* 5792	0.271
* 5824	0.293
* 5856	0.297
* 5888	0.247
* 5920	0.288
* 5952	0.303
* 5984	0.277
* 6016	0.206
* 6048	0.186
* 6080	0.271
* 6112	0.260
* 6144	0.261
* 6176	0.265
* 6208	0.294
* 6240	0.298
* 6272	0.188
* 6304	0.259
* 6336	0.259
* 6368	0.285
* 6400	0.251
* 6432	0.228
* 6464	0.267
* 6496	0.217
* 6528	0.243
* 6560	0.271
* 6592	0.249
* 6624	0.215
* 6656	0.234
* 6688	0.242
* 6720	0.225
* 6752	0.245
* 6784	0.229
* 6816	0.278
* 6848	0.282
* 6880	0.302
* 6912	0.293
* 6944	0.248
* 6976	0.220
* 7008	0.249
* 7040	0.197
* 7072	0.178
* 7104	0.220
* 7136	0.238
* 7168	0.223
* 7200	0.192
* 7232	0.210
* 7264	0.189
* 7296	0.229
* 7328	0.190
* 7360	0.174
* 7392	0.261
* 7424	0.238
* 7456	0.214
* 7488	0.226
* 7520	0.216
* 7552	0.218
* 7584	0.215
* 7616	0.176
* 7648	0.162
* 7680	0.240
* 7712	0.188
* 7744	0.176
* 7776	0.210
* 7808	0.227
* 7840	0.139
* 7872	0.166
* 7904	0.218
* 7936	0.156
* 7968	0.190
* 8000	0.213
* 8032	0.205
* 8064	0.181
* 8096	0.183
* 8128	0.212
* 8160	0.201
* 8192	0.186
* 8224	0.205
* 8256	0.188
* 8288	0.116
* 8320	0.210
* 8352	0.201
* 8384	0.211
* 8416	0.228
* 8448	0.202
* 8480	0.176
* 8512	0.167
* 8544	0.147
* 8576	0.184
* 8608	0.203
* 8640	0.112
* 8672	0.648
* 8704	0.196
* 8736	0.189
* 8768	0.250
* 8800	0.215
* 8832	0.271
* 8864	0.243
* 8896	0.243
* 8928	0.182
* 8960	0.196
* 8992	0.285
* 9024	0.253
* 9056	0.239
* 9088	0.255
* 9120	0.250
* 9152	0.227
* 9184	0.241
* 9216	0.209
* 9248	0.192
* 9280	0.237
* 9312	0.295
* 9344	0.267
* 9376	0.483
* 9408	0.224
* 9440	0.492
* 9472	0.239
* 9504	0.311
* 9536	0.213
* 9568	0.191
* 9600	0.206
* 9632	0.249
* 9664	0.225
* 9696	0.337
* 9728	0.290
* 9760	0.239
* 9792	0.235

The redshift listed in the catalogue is 1.33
